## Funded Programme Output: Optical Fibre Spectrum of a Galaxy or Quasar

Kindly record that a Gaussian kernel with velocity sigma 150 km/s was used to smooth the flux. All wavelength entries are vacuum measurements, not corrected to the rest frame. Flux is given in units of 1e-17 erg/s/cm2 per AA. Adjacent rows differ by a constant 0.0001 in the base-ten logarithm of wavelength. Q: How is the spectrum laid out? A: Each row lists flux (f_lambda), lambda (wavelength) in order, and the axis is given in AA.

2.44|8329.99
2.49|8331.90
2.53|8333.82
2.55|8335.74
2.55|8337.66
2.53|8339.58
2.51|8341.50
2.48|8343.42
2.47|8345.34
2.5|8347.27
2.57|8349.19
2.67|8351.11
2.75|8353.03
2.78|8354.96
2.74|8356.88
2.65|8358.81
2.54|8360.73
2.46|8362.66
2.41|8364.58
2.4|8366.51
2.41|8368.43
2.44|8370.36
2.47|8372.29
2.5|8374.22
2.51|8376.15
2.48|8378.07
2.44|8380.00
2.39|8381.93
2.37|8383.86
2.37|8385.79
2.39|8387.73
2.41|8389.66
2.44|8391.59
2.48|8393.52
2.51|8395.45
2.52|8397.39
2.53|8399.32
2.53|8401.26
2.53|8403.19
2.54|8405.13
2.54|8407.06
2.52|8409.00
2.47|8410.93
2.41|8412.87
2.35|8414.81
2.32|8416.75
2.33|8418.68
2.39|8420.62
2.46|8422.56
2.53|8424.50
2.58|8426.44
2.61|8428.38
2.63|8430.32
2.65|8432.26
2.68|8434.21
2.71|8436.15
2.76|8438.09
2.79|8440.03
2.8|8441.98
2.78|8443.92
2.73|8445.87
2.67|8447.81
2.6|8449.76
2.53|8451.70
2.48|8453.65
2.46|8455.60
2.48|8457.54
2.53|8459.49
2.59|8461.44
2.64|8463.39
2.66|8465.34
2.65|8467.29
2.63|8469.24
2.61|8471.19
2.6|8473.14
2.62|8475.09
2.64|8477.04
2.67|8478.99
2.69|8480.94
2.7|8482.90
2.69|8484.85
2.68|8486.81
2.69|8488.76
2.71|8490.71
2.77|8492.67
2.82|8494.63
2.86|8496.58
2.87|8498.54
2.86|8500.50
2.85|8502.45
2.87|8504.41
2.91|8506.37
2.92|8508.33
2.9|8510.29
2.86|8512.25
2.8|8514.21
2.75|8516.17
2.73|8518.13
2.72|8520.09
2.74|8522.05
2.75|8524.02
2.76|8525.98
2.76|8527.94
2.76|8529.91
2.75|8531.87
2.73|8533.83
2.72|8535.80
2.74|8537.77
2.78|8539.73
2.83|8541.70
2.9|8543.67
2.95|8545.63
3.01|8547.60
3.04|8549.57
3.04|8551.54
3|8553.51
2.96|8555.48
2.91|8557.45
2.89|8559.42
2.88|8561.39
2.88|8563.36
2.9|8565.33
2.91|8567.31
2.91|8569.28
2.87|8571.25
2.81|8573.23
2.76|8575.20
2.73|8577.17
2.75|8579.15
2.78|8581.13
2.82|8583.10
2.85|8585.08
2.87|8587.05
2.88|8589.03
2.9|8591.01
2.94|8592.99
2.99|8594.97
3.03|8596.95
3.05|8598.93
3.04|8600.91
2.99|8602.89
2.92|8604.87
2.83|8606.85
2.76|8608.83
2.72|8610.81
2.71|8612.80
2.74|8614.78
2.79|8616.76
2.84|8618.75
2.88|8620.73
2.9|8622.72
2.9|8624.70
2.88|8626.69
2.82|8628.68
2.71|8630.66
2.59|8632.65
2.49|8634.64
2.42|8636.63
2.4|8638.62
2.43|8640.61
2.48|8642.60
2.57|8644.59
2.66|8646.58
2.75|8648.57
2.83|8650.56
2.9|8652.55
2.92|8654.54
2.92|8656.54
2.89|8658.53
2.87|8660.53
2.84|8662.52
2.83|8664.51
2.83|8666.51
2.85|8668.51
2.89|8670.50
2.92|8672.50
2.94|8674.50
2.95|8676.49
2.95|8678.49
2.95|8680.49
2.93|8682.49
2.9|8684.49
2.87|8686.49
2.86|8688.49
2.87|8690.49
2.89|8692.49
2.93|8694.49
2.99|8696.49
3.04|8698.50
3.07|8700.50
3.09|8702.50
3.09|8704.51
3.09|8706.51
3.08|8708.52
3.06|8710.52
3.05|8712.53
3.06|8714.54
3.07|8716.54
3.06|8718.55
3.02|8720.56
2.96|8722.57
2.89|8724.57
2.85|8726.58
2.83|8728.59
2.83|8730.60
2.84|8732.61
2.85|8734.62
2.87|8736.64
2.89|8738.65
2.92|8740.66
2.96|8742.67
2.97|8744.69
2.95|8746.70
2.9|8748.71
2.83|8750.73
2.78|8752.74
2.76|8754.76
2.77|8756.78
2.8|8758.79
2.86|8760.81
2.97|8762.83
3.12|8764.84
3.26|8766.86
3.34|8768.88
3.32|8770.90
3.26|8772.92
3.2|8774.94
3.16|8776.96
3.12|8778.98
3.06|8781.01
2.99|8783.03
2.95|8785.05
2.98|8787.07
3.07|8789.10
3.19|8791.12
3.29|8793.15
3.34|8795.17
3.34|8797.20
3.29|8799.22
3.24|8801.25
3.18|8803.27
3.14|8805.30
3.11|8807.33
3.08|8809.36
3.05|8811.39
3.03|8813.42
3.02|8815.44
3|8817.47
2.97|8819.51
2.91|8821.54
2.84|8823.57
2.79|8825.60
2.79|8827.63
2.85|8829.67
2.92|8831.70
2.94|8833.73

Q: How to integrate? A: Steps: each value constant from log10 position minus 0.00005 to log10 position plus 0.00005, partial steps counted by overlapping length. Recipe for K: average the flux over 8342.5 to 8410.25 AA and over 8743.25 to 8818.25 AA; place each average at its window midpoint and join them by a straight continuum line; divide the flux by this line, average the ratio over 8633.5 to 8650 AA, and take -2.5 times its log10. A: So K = 0.139 mag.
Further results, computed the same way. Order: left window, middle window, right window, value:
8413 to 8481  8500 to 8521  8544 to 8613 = -0.04 mag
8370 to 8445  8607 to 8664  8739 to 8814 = 0.05 mag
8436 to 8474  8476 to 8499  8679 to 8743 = -0.02 mag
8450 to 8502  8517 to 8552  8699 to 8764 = -0.03 mag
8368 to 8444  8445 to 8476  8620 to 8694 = -0.01 mag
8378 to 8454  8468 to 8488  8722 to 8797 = -0.02 mag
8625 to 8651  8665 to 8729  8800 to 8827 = -0.08 mag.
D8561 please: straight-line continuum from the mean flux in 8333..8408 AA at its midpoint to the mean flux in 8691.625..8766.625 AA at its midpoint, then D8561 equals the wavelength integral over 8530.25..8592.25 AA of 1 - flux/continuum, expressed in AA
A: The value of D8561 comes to -2.7 AA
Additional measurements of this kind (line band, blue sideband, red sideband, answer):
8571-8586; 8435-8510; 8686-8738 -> 0.1 AA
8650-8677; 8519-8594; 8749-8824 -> 0.6 AA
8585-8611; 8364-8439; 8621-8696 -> -1.8 AA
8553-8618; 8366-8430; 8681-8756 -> -3.0 AA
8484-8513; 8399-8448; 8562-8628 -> -1.3 AA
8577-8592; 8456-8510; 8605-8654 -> -0.6 AA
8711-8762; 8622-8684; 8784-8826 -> 0.8 AA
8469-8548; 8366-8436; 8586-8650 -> -4.3 AA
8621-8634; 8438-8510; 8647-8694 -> 0.2 AA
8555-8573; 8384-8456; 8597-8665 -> -1.3 AA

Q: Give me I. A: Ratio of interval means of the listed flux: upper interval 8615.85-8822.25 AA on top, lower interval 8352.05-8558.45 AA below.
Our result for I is 1.11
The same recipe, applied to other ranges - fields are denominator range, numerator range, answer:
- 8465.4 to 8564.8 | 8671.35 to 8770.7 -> 1.06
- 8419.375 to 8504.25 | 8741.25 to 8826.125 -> 1.15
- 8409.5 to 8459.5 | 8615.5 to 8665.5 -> 1.07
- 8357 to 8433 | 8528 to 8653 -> 1.14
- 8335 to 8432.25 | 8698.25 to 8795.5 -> 1.20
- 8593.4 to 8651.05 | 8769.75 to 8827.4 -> 1.12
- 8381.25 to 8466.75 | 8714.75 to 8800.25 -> 1.19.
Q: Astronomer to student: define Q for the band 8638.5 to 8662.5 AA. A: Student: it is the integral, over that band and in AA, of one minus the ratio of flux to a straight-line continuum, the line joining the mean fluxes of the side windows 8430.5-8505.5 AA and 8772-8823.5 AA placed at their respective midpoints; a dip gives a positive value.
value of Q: 1.5 AA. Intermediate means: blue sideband 2.68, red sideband 3.11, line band 2.74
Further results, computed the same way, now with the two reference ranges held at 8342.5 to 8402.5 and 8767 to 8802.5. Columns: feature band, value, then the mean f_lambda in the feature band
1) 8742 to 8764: 1.9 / 2.87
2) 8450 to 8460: 0.5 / 2.5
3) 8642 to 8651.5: 0.9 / 2.67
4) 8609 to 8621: 0.5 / 2.77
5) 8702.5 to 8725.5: 0.2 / 3.04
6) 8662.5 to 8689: 1.0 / 2.9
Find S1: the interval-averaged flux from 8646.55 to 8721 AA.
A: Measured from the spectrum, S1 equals 2.94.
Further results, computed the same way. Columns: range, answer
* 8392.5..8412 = 2.52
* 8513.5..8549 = 2.79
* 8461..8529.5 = 2.74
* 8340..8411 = 2.51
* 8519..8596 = 2.85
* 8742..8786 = 3.02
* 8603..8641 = 2.73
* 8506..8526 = 2.8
